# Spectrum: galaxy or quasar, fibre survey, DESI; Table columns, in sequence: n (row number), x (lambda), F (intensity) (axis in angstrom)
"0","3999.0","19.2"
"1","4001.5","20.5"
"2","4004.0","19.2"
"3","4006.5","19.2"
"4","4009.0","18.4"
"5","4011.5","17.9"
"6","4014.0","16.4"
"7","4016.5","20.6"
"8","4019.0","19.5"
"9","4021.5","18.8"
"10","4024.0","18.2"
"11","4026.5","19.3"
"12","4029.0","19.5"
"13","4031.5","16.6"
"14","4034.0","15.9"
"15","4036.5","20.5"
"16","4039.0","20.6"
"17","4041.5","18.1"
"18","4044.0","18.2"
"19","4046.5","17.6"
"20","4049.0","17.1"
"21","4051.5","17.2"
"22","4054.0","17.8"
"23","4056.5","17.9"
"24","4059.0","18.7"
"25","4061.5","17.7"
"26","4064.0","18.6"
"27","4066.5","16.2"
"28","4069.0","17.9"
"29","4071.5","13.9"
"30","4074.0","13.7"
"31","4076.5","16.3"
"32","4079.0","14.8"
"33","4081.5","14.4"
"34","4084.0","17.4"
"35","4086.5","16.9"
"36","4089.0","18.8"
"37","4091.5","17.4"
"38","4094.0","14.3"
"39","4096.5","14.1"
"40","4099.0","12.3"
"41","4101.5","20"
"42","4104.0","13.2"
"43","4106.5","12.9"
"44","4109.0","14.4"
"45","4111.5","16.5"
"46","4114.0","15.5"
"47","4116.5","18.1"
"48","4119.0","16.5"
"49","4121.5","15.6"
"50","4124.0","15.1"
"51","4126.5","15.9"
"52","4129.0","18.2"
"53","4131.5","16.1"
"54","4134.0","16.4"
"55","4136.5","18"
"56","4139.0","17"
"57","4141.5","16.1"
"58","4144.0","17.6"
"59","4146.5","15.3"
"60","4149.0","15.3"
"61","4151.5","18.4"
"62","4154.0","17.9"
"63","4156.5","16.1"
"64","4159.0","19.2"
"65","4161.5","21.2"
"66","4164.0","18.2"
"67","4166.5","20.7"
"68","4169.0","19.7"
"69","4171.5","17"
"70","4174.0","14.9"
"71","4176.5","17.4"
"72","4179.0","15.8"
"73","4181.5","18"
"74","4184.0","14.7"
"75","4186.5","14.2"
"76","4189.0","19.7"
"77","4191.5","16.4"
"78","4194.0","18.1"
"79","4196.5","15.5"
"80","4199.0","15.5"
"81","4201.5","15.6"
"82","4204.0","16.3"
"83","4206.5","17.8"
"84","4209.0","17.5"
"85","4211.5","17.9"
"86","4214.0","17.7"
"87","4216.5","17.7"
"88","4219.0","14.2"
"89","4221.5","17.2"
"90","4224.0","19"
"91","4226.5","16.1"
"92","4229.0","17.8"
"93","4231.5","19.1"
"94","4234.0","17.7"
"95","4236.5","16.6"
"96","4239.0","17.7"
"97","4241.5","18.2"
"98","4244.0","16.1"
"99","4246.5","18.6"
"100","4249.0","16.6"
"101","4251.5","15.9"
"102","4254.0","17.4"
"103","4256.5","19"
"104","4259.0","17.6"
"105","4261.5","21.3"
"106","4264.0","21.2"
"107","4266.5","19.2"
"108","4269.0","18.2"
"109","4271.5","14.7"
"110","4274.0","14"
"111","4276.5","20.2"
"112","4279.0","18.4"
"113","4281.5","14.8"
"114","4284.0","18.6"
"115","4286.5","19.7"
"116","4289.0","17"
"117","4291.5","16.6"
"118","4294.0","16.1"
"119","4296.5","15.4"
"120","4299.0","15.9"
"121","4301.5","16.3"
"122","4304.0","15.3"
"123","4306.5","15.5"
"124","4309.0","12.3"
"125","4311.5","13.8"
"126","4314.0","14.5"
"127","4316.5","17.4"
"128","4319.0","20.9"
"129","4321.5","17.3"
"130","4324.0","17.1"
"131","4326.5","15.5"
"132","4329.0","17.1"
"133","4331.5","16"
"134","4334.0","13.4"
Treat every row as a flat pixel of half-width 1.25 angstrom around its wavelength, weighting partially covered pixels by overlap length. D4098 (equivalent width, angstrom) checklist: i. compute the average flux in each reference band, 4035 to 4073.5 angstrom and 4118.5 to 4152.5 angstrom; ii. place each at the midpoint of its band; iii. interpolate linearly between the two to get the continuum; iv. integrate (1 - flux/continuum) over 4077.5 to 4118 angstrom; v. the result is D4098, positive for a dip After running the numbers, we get 3.3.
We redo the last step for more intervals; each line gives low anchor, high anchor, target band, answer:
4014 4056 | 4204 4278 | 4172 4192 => 1.6 angstrom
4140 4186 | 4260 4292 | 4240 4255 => 0.6 angstrom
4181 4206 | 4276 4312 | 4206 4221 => -0.7 angstrom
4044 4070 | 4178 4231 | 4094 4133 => 4.0 angstrom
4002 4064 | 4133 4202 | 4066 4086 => 2.7 angstrom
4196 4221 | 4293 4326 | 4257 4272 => -2.4 angstrom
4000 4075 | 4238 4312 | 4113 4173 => 1.1 angstrom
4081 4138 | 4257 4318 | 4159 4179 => -2.5 angstrom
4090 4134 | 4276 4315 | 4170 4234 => -3.7 angstrom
